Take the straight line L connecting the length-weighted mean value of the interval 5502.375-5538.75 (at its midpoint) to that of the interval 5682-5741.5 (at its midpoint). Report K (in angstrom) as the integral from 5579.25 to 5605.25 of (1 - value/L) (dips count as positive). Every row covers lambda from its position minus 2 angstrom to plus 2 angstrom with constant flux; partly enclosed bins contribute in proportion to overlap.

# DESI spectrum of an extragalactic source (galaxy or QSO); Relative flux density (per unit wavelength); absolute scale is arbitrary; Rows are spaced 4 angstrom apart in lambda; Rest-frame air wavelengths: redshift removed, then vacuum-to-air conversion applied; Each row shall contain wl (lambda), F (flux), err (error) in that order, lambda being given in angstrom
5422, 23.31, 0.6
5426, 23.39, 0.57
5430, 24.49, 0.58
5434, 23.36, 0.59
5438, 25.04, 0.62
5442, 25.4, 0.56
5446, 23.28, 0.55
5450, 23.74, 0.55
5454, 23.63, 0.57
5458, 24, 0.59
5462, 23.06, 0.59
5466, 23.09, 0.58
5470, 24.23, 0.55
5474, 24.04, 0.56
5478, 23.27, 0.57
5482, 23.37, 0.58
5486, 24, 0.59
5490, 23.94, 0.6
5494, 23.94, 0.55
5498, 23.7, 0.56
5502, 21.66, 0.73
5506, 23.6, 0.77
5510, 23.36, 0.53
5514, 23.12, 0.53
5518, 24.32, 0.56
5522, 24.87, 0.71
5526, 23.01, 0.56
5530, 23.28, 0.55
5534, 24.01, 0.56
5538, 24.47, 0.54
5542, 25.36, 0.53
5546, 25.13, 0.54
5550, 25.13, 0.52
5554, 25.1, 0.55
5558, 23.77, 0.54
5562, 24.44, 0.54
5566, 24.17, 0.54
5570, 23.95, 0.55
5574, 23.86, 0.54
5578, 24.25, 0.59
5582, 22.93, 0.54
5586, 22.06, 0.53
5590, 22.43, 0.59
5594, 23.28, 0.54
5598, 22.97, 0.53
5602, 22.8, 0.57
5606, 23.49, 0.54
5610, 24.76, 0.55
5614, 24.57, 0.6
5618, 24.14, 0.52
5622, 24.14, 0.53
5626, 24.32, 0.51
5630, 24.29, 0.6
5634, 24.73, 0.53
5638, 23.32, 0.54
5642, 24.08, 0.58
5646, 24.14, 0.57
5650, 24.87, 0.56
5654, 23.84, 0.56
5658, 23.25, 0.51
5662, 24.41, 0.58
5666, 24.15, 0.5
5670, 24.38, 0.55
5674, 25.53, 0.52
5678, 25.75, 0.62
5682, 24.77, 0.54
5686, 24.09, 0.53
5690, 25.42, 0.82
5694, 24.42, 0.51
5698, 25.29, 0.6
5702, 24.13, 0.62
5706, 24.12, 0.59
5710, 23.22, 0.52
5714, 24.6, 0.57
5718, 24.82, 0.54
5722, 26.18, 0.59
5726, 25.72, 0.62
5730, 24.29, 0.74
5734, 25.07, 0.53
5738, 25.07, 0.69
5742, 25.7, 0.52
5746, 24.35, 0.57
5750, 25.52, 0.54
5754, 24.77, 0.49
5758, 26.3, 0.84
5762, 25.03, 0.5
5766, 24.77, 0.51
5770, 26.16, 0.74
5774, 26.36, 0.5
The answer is 1.4 angstrom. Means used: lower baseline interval 23.7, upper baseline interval 24.8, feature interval 22.8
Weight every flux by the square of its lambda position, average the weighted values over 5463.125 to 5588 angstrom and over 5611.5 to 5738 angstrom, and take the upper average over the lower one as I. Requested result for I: 1.08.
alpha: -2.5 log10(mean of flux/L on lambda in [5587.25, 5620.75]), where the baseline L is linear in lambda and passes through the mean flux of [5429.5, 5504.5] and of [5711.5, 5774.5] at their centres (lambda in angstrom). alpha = 0.04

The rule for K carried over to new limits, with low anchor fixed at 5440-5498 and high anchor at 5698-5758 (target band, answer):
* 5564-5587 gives 0.6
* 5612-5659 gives 0.6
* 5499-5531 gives 0.8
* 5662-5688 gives -0.1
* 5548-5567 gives -0.3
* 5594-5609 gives 0.7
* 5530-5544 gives -0.2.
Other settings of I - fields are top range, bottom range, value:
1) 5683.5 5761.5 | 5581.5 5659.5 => 1.09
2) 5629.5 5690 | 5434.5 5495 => 1.10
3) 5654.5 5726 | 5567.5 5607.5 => 1.10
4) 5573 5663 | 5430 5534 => 1.05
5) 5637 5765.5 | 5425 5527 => 1.13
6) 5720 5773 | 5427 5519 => 1.18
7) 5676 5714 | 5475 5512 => 1.13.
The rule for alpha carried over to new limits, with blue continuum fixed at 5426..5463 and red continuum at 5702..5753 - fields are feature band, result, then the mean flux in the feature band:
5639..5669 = 0.024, 24.1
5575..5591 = 0.064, 23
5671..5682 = -0.029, 25.4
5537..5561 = -0.023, 24.8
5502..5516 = 0.049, 23.1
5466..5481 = 0.017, 23.7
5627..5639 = 0.017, 24.2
